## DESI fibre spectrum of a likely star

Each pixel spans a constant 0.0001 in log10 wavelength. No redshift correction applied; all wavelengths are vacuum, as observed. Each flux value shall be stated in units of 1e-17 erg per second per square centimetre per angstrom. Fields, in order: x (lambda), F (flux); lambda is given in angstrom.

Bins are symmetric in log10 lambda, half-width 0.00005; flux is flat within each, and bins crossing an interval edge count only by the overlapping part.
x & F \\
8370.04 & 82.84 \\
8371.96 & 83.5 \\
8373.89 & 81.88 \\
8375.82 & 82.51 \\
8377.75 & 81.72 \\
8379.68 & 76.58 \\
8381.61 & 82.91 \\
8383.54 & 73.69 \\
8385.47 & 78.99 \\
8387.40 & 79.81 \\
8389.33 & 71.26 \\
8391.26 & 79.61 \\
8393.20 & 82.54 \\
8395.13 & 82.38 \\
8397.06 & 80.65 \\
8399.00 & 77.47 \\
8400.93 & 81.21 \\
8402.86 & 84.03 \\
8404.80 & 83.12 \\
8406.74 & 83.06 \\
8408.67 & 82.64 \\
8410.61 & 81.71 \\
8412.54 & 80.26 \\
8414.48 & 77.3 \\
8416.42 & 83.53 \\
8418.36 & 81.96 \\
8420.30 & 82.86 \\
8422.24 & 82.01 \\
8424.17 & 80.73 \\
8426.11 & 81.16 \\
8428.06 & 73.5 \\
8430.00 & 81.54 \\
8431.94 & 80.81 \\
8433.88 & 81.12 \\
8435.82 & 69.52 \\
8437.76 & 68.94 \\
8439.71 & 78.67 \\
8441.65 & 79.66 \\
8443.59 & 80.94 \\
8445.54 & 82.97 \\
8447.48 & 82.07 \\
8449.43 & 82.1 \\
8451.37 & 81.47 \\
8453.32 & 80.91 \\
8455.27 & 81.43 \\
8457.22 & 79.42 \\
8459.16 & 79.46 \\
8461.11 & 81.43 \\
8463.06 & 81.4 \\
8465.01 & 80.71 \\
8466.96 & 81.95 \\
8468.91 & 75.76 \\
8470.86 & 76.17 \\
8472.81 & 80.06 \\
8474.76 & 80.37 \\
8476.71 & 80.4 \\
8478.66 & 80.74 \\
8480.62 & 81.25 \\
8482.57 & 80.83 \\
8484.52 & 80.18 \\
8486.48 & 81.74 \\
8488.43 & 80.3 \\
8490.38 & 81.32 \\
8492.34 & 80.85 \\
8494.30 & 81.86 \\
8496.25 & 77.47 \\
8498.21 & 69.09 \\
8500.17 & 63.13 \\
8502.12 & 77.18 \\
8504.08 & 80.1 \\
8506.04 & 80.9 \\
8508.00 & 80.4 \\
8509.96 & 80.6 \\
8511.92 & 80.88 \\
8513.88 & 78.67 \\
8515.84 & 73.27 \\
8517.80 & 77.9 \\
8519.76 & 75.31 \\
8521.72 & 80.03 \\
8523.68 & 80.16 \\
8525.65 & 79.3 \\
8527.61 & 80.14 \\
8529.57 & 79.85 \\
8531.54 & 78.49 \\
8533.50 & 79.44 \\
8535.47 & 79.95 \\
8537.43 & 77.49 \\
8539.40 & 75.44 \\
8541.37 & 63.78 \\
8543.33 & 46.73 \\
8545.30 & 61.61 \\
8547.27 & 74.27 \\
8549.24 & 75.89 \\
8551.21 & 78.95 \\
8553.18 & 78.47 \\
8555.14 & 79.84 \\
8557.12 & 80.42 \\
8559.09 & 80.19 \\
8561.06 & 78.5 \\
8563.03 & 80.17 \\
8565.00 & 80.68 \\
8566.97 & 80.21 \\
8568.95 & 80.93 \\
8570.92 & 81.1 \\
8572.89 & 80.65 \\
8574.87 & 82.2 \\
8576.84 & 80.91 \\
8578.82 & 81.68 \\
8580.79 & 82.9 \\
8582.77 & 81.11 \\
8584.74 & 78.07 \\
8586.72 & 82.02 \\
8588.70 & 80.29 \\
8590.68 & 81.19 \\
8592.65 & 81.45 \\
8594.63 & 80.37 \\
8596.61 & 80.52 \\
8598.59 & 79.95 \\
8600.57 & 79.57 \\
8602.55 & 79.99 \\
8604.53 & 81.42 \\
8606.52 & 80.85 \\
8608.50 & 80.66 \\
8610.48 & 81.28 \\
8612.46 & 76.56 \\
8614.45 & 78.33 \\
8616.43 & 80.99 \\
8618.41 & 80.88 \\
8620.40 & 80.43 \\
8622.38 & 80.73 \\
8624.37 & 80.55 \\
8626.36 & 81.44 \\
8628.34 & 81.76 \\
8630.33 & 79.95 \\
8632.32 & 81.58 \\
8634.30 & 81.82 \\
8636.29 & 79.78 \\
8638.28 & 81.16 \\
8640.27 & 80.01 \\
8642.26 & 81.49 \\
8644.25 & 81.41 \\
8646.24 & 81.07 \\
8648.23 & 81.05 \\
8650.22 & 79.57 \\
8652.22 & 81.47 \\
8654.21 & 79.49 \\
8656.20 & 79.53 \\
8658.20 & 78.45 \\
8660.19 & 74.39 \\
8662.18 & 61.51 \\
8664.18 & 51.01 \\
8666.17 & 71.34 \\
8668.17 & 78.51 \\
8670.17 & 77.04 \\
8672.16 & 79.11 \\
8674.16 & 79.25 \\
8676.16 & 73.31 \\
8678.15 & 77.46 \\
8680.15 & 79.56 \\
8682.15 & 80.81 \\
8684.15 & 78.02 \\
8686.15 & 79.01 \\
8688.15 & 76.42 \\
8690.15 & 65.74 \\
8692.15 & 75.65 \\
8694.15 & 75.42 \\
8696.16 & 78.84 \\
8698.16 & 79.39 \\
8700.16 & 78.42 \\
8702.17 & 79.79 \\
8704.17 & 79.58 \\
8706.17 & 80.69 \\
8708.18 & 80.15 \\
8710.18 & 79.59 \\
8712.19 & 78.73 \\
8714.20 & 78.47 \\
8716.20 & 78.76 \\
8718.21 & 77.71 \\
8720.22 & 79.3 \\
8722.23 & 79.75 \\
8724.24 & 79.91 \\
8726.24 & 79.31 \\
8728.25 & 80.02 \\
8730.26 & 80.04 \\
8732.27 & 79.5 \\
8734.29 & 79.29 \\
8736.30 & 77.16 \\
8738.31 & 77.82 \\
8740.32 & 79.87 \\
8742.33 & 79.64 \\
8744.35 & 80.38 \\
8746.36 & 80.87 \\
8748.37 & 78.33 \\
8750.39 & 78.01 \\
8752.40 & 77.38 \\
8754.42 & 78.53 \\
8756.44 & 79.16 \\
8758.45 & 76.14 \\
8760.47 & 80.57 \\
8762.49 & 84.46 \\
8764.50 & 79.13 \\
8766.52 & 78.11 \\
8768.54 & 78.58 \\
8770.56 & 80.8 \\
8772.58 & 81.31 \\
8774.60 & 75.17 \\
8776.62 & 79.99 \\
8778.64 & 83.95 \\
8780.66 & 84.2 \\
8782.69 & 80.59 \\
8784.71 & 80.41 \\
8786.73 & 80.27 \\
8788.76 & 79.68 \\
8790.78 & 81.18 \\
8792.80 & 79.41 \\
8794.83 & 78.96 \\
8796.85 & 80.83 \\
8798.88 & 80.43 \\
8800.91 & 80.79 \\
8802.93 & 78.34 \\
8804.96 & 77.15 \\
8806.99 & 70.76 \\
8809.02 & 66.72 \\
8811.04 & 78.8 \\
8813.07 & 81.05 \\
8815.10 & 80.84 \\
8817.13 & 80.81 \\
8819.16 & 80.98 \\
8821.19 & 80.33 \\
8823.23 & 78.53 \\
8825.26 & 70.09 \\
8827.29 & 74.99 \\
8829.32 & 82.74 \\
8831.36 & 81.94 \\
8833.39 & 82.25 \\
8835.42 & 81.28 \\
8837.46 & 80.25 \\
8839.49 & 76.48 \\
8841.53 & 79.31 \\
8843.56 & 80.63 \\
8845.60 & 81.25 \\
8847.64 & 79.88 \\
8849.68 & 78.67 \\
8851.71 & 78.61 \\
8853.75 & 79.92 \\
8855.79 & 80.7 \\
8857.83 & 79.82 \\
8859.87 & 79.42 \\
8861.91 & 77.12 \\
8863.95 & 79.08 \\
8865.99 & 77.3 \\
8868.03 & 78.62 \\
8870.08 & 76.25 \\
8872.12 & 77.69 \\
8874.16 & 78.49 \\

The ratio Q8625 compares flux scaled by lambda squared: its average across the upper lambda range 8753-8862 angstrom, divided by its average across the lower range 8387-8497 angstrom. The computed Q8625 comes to 1.08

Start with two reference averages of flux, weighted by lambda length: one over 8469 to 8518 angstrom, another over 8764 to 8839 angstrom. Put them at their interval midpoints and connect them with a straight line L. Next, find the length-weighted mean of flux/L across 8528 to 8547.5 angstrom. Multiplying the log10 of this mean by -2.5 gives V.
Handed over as 0.10 mag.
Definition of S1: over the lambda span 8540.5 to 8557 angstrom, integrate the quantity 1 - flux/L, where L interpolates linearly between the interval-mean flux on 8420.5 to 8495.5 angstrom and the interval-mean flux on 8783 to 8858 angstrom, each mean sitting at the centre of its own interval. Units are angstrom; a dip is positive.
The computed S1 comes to 1.9 angstrom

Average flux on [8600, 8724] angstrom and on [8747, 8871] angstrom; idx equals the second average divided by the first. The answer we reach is 1.01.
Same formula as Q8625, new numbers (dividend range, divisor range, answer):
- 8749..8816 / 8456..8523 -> 1.07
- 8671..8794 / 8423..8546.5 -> 1.07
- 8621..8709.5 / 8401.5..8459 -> 1.02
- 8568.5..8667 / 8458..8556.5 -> 1.05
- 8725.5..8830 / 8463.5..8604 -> 1.07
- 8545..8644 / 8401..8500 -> 1.04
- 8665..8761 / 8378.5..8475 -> 1.05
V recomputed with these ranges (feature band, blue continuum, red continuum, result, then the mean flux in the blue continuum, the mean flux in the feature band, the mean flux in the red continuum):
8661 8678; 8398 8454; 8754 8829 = 0.110 mag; 80.2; 71.7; 79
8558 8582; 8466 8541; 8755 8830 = -0.030 mag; 78.5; 80.9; 79.1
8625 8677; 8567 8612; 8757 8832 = 0.038 mag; 80.8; 77.6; 79.1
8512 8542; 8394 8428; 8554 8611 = 0.046 mag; 81.3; 77.5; 80.7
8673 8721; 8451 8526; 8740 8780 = 0.021 mag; 79.1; 77.9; 79.6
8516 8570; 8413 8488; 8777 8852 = 0.047 mag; 79.9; 76.4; 79.3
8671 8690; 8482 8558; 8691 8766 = 0.013 mag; 76.7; 77.6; 79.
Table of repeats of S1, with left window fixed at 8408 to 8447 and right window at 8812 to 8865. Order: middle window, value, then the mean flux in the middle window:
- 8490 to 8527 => 0.84 angstrom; 77.8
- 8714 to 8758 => 0.27 angstrom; 79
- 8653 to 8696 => 2.49 angstrom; 74.9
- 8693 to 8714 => 0.14 angstrom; 79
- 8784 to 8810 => 0.47 angstrom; 78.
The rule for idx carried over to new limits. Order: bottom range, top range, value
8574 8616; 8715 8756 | 0.98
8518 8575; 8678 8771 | 1.02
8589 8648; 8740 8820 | 0.98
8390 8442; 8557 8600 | 1.01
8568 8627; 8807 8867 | 0.98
